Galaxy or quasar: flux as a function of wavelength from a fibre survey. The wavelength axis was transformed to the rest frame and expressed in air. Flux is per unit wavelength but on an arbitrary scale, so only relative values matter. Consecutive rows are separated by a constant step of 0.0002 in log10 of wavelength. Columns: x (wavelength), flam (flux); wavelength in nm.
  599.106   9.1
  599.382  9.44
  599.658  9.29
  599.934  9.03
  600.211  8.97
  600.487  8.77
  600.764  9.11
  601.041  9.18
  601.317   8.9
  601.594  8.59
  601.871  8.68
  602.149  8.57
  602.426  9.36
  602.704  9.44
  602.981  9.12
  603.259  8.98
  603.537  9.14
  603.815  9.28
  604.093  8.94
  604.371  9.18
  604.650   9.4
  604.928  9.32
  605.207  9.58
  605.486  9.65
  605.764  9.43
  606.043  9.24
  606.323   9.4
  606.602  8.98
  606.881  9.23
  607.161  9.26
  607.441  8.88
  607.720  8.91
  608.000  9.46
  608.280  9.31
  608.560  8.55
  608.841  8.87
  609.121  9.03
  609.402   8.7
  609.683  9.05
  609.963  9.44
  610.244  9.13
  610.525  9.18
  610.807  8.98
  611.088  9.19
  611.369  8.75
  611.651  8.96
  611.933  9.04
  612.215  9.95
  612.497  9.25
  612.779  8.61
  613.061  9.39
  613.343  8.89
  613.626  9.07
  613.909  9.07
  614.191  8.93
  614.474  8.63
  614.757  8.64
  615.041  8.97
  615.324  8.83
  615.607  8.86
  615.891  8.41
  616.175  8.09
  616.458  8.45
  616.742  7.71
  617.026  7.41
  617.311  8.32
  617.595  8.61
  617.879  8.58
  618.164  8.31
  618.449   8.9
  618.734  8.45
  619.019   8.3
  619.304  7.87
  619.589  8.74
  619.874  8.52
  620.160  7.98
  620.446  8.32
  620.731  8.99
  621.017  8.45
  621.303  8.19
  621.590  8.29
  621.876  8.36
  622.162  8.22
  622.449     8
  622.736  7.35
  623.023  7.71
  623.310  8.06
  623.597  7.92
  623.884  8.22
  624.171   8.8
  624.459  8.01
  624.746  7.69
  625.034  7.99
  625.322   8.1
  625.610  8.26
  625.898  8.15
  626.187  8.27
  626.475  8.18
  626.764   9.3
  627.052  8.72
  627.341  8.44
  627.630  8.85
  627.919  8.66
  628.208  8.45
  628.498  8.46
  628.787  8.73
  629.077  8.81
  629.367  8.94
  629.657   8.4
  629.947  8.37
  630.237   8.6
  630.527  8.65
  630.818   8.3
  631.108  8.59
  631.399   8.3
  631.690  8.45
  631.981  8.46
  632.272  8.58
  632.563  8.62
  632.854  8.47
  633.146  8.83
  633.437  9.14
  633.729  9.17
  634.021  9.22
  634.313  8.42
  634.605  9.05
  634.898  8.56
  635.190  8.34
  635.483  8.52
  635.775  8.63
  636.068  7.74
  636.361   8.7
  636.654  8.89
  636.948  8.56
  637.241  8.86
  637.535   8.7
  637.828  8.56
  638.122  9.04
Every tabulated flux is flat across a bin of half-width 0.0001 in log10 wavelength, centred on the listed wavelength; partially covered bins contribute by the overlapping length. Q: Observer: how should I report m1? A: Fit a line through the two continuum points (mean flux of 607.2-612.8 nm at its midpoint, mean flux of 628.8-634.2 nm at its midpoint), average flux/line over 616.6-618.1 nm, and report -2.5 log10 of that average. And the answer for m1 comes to 0.10 mag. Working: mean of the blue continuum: 9.08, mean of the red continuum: 8.66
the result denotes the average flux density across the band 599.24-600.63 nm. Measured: 9.1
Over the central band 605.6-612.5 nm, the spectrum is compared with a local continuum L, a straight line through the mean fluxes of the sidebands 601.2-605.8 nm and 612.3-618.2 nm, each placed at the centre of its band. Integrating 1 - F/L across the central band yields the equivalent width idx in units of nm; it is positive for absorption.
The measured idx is -0.17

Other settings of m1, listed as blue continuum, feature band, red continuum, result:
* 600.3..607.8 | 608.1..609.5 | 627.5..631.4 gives 0.01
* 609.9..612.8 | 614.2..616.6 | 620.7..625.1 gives 0.02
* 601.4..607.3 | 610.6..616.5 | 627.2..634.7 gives 0.01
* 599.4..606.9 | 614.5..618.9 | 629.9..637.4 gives 0.06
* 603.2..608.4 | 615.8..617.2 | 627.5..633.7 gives 0.12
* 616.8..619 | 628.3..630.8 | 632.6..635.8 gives 0.01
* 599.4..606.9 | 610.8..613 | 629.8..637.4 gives -0.01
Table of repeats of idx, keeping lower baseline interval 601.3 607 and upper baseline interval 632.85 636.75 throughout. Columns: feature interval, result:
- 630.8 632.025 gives 0.04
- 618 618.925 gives 0.04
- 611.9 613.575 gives -0.03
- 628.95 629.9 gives 0.01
